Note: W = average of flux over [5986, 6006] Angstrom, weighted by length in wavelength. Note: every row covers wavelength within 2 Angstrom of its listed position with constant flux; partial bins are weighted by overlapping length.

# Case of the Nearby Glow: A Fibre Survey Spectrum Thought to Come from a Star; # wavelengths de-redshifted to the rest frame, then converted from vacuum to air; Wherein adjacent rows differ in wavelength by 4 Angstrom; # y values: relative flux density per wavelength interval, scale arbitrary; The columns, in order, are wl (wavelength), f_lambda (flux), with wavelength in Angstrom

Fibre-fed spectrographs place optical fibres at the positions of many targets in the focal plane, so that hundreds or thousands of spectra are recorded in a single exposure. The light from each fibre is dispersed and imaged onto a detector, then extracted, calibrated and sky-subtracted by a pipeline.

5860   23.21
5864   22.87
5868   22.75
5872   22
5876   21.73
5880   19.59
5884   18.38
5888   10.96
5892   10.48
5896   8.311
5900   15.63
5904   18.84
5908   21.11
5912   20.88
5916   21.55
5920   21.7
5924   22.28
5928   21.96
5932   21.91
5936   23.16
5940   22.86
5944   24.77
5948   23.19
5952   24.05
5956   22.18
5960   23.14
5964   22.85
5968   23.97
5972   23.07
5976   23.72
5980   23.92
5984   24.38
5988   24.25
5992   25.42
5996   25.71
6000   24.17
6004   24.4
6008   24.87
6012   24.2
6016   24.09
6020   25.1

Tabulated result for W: 24.8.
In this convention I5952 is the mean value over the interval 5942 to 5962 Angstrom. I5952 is 23.5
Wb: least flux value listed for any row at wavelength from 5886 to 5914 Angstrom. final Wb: 8.311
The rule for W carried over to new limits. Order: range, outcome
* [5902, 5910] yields 20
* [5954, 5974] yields 23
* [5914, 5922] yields 21.6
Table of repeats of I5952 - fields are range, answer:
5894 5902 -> 12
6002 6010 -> 24.6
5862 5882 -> 21.8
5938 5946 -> 23.8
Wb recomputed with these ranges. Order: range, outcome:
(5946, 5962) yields 22.18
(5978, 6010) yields 23.92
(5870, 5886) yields 18.38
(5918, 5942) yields 21.7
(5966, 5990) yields 23.07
